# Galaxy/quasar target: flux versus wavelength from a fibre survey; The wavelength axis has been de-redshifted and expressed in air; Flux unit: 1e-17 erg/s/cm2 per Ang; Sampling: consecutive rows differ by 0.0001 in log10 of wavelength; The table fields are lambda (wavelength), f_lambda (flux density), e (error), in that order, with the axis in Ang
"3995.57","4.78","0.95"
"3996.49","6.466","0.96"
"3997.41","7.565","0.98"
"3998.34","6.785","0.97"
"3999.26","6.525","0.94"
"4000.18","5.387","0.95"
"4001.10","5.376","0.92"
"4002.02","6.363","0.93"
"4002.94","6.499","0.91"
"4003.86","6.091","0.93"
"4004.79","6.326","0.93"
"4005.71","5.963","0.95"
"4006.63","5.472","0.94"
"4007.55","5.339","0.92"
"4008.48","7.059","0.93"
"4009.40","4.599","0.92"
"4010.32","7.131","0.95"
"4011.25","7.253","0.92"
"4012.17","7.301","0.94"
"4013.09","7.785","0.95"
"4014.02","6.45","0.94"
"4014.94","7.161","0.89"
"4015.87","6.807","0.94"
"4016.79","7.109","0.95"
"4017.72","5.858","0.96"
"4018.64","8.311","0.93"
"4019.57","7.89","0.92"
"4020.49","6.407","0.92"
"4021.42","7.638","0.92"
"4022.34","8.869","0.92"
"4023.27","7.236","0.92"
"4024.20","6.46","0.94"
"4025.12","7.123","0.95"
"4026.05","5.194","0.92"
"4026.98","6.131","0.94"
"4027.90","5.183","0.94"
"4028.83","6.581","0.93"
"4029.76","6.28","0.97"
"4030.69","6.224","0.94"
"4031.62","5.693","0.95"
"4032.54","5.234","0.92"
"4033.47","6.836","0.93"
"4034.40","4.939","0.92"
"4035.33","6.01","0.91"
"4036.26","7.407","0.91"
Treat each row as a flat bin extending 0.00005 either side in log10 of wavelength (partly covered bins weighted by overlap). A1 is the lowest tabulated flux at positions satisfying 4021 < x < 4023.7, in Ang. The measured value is 7.236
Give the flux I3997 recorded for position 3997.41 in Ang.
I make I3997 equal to 7.565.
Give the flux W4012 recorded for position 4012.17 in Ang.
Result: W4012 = 7.301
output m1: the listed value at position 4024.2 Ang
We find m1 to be 6.46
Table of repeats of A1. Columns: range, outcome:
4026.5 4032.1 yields 5.183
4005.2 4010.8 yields 4.599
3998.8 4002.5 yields 5.376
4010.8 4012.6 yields 7.253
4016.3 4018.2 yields 5.858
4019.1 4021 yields 6.407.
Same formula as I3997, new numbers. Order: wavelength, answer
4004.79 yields 6.326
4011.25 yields 7.253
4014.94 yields 7.161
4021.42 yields 7.638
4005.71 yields 5.963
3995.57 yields 4.78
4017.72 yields 5.858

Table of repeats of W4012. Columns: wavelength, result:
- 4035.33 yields 6.01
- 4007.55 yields 5.339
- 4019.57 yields 7.89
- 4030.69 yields 6.224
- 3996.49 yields 6.466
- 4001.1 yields 5.376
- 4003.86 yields 6.091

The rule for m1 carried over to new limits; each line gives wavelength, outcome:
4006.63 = 5.472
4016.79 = 7.109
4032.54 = 5.234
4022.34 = 8.869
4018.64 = 8.311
